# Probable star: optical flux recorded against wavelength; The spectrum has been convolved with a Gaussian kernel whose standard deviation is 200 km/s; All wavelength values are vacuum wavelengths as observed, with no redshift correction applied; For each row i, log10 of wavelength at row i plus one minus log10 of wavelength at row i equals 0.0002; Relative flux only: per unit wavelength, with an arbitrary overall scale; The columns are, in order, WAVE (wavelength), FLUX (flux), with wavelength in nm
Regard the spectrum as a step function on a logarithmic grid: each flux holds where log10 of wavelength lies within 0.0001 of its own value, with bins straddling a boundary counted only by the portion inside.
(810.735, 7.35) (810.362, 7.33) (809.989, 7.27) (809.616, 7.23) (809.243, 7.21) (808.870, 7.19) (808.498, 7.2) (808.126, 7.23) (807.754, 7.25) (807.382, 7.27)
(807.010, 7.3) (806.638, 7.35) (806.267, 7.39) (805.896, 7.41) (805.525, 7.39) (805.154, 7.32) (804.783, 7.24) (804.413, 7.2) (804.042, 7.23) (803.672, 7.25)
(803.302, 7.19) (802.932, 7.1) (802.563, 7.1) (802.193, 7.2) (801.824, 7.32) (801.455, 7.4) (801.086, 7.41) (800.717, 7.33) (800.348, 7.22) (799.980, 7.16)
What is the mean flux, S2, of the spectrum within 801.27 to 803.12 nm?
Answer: 7.23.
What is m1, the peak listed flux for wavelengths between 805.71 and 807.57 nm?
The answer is 7.41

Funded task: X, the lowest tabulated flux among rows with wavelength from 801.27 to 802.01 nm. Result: 7.32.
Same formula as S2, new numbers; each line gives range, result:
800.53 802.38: 7.33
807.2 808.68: 7.24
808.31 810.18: 7.22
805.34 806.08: 7.4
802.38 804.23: 7.17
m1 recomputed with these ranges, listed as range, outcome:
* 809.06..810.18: 7.27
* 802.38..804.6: 7.25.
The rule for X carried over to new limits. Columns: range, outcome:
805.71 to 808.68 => 7.2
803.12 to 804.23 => 7.19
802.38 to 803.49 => 7.1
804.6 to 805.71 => 7.24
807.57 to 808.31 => 7.23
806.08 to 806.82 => 7.35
